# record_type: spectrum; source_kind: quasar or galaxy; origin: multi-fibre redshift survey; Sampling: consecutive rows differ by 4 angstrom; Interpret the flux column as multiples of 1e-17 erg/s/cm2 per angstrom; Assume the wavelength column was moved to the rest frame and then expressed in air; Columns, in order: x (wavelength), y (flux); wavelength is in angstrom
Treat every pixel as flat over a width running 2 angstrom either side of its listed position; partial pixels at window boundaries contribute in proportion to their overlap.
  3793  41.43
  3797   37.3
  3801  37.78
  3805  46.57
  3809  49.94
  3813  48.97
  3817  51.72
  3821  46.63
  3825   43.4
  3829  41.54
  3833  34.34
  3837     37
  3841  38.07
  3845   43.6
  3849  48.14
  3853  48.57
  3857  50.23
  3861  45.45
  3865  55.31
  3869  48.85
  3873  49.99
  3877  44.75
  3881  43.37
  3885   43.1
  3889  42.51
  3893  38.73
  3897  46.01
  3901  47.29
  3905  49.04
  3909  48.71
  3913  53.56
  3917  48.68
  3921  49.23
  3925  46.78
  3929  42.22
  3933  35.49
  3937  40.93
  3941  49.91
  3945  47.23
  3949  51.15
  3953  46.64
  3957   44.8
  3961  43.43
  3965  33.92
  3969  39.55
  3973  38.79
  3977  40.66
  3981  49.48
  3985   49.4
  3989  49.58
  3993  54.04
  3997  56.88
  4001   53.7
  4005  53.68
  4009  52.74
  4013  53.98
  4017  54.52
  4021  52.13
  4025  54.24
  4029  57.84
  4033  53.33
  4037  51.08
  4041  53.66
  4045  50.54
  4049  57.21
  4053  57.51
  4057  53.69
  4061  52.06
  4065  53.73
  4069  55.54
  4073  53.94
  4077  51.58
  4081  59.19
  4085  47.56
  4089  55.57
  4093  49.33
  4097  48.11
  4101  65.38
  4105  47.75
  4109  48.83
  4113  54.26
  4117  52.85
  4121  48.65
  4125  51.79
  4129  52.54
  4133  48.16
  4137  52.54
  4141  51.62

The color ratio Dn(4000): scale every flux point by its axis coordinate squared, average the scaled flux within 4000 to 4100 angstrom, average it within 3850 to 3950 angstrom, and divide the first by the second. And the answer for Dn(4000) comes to 1.2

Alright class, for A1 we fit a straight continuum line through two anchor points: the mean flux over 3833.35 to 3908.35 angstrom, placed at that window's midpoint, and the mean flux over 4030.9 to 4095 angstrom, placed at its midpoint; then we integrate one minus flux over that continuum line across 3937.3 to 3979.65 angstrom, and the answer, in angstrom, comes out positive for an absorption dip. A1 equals 4.7 angstrom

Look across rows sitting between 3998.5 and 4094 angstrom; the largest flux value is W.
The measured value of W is 59.19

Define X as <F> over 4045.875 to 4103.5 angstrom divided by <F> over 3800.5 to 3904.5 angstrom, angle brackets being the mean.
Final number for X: 1.20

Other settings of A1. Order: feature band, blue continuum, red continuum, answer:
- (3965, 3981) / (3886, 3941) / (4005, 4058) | 3.09 angstrom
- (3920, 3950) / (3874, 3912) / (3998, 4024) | 1.97 angstrom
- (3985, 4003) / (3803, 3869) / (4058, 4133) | -1.15 angstrom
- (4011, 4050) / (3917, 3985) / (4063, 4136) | -4.17 angstrom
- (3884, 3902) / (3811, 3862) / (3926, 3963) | 0.49 angstrom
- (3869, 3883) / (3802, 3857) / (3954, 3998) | -0.51 angstrom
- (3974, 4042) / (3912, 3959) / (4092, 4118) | -4.55 angstrom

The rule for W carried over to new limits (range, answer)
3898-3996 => 54.04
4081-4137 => 65.38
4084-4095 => 55.57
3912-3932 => 53.56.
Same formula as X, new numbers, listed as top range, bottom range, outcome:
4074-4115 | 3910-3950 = 1.14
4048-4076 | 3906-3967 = 1.20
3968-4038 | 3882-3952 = 1.11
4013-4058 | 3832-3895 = 1.21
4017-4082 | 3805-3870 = 1.18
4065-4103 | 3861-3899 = 1.18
